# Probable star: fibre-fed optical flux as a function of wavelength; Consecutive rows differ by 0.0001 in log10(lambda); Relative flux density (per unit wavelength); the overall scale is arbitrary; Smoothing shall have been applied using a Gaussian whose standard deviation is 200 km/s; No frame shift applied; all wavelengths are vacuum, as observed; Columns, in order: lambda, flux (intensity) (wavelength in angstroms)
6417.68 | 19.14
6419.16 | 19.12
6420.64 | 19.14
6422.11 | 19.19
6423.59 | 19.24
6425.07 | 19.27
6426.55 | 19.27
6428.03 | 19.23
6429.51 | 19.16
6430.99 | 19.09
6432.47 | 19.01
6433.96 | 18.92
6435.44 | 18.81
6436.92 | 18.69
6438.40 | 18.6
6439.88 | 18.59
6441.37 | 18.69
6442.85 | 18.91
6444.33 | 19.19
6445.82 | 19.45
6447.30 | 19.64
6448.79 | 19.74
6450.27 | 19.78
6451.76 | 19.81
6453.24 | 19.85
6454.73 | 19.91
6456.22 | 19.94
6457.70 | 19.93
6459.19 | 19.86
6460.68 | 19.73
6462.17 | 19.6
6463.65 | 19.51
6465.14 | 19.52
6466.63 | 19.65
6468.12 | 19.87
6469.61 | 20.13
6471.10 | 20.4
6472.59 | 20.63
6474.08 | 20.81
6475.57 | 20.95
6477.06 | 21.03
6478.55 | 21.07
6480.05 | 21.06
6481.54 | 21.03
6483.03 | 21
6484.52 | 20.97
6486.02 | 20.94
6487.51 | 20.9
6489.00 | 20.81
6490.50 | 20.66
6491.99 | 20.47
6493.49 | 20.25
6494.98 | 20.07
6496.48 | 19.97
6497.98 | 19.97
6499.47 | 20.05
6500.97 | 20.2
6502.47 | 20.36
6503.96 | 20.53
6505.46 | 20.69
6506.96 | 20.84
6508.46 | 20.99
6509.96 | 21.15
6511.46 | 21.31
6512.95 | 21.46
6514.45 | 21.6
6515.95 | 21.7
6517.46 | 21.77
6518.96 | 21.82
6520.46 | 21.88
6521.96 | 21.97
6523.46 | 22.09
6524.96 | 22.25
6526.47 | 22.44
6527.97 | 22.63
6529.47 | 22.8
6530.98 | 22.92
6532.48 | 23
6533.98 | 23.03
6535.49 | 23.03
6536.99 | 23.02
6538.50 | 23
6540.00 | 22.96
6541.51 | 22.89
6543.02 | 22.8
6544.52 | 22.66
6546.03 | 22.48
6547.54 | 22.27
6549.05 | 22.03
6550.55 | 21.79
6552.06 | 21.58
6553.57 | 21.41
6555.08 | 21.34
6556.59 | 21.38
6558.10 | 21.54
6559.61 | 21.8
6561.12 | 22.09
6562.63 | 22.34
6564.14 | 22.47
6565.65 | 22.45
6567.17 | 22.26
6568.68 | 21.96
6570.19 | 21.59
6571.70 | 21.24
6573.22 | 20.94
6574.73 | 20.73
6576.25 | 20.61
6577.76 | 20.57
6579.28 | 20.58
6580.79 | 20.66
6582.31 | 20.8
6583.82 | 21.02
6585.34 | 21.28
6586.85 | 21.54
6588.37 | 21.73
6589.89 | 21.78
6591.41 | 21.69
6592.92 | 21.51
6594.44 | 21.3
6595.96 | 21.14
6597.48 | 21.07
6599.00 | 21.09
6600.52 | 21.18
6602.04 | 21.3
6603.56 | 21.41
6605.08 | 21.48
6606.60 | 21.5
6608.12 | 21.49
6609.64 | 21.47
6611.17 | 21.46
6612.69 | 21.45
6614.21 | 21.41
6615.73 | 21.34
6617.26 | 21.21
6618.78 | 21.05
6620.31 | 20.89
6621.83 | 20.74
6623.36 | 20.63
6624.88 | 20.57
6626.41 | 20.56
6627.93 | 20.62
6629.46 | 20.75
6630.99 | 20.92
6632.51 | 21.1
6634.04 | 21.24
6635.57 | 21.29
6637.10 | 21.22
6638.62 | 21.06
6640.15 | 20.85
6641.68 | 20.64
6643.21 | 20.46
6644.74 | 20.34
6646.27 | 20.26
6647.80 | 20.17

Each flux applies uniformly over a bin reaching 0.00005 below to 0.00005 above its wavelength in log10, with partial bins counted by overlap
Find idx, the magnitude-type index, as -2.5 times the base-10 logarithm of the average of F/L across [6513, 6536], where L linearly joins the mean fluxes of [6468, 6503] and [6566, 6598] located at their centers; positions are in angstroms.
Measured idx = -0.072 mag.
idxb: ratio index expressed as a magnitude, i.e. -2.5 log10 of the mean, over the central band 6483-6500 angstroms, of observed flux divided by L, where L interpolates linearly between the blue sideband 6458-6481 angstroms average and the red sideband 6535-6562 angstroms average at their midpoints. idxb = 0.02 mag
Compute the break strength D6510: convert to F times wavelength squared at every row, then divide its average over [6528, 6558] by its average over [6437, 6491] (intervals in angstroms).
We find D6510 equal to 1.15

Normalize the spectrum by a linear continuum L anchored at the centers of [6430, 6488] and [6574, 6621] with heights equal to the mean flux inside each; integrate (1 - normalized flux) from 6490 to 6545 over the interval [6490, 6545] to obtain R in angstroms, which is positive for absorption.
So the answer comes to -3.3 angstroms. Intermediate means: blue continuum 19.9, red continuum 21.2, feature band 21.7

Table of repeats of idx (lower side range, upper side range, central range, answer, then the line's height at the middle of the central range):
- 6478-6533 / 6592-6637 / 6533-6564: -0.054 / 21.2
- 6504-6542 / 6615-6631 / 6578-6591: 0.008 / 21.3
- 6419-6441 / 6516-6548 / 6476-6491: -0.005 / 20.9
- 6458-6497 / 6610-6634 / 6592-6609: -0.022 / 20.9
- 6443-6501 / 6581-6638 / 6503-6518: -0.037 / 20.5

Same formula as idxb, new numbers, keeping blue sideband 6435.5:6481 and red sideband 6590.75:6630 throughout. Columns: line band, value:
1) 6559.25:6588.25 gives -0.03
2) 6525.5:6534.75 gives -0.12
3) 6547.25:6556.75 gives -0.05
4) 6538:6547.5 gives -0.11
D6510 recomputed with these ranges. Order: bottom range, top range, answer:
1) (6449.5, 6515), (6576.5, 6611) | 1.08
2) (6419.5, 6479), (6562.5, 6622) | 1.14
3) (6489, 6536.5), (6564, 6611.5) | 1.02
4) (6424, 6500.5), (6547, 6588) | 1.12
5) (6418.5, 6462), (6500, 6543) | 1.17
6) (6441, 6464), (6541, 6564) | 1.16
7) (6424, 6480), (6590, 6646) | 1.13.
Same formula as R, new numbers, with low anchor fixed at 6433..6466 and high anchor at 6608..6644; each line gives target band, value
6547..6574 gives -1.8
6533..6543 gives -1.4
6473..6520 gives -2.5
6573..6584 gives -0.1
